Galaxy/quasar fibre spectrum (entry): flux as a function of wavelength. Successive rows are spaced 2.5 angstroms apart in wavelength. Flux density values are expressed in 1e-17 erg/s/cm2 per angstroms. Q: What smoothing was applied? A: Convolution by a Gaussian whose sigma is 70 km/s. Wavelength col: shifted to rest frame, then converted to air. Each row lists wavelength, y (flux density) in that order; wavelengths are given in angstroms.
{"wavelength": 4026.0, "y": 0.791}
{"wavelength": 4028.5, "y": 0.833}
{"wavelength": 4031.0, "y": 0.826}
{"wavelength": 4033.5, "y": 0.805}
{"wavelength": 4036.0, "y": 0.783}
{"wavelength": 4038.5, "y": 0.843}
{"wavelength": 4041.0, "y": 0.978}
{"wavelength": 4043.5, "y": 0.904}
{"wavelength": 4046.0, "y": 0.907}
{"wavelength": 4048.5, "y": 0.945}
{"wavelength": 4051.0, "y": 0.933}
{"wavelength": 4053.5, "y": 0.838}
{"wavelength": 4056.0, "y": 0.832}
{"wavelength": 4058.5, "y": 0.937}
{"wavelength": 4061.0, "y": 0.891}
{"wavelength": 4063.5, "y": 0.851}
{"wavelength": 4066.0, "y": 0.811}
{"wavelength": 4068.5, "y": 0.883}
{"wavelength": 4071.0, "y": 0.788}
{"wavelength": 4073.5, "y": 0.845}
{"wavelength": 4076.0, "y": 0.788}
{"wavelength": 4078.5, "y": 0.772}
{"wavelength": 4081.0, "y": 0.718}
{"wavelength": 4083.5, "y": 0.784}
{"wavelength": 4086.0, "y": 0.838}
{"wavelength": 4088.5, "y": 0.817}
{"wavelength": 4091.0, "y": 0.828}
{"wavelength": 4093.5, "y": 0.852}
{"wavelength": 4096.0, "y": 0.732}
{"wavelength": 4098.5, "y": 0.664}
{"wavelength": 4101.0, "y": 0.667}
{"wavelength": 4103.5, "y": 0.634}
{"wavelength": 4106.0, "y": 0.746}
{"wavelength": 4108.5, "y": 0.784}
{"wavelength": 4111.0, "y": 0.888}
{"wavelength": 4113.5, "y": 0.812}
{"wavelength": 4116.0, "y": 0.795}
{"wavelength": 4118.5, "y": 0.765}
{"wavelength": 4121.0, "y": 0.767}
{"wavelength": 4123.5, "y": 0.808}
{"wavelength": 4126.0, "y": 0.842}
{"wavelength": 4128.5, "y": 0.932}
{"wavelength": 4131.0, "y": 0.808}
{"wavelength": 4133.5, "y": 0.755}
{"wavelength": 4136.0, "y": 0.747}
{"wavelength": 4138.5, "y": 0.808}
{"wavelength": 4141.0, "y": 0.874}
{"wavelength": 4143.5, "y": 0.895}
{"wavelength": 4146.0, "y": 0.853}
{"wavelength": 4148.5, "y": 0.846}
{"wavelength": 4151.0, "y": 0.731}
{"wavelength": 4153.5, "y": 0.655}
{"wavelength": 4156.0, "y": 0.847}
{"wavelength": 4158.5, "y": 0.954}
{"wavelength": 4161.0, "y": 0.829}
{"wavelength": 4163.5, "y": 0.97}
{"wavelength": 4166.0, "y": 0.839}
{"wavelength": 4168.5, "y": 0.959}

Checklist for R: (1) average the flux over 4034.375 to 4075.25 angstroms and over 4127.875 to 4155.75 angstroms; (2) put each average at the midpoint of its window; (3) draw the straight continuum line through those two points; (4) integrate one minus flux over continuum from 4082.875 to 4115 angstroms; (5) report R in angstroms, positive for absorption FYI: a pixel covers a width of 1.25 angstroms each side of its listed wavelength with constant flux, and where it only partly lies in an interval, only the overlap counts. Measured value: 2.5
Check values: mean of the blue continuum 0.871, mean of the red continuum 0.808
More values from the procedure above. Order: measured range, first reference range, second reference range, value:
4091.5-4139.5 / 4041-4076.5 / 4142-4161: 3.7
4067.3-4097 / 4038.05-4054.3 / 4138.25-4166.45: 2.8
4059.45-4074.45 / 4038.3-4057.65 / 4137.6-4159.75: 0.7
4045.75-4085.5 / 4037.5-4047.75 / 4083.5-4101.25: 0.3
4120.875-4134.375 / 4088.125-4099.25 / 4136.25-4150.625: -0.1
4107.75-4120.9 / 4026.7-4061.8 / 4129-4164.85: 0.6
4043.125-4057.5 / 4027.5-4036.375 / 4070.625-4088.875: -1.6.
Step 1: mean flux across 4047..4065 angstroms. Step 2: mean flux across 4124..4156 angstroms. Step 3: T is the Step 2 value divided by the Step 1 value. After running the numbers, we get 0.92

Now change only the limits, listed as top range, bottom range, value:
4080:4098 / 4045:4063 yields 0.88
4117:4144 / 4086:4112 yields 1.07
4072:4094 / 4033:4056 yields 0.91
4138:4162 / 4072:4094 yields 1.03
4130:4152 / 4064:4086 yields 1.01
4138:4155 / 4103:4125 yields 1.03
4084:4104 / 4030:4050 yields 0.87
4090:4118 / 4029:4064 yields 0.87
